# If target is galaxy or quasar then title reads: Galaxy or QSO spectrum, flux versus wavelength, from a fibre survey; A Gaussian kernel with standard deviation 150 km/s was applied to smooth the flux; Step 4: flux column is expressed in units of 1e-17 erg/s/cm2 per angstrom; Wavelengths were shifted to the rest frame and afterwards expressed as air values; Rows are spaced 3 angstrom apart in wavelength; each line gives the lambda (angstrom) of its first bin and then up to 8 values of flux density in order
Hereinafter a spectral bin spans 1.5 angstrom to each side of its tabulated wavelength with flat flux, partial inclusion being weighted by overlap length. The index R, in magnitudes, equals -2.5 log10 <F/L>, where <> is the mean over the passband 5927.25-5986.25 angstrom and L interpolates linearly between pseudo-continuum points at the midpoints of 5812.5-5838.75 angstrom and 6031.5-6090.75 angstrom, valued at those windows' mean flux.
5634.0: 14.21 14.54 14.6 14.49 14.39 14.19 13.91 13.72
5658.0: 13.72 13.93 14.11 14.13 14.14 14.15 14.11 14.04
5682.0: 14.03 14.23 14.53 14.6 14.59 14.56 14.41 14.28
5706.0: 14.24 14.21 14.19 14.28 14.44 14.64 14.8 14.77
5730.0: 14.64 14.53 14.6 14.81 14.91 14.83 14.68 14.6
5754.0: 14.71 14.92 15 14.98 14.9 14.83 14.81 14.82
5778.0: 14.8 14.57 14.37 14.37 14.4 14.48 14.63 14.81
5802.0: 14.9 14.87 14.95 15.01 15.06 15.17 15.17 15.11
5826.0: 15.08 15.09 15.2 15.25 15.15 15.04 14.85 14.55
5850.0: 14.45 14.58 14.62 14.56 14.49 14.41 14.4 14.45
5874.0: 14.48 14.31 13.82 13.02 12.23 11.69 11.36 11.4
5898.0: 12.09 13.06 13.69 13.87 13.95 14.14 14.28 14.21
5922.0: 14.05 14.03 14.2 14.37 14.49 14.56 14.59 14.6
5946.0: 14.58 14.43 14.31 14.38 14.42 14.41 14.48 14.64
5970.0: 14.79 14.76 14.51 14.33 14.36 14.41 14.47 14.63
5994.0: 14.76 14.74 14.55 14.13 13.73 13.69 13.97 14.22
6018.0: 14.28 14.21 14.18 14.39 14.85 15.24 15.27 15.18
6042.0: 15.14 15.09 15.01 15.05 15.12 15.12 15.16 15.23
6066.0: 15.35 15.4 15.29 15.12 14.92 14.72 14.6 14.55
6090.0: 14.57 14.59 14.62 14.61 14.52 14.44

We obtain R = 0.04 mag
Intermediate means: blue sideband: 15.1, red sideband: 15.1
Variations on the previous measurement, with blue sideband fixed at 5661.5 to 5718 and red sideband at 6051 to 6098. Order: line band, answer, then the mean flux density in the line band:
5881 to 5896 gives 0.213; 12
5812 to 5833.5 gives -0.045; 15.1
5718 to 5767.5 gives -0.030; 14.8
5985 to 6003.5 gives 0.019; 14.6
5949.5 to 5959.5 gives 0.027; 14.4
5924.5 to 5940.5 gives 0.024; 14.4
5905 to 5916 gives 0.049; 14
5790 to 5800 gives -0.010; 14.6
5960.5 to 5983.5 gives 0.017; 14.5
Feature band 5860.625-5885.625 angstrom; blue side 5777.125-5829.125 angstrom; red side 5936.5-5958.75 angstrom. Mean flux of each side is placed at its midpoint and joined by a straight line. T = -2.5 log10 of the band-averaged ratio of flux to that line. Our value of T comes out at 0.04 mag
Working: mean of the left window 14.8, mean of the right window 14.5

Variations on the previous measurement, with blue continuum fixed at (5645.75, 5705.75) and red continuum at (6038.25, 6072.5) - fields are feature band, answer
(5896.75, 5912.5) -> 0.11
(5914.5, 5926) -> 0.05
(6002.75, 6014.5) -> 0.09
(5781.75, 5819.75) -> -0.02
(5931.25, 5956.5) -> 0.03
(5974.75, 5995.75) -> 0.04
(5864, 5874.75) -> 0.02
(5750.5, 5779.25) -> -0.03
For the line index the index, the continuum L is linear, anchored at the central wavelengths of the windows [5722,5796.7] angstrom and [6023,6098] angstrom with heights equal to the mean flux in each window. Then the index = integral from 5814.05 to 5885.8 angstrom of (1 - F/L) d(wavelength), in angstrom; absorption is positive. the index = 0.8 angstrom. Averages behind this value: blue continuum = 14.7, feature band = 14.6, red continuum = 15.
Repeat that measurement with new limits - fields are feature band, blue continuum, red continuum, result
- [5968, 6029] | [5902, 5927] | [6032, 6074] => 1.5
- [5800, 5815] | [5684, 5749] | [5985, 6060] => -0.4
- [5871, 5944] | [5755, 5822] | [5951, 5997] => 5.0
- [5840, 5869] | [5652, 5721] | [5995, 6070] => -0.3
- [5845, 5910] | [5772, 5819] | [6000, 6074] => 5.0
